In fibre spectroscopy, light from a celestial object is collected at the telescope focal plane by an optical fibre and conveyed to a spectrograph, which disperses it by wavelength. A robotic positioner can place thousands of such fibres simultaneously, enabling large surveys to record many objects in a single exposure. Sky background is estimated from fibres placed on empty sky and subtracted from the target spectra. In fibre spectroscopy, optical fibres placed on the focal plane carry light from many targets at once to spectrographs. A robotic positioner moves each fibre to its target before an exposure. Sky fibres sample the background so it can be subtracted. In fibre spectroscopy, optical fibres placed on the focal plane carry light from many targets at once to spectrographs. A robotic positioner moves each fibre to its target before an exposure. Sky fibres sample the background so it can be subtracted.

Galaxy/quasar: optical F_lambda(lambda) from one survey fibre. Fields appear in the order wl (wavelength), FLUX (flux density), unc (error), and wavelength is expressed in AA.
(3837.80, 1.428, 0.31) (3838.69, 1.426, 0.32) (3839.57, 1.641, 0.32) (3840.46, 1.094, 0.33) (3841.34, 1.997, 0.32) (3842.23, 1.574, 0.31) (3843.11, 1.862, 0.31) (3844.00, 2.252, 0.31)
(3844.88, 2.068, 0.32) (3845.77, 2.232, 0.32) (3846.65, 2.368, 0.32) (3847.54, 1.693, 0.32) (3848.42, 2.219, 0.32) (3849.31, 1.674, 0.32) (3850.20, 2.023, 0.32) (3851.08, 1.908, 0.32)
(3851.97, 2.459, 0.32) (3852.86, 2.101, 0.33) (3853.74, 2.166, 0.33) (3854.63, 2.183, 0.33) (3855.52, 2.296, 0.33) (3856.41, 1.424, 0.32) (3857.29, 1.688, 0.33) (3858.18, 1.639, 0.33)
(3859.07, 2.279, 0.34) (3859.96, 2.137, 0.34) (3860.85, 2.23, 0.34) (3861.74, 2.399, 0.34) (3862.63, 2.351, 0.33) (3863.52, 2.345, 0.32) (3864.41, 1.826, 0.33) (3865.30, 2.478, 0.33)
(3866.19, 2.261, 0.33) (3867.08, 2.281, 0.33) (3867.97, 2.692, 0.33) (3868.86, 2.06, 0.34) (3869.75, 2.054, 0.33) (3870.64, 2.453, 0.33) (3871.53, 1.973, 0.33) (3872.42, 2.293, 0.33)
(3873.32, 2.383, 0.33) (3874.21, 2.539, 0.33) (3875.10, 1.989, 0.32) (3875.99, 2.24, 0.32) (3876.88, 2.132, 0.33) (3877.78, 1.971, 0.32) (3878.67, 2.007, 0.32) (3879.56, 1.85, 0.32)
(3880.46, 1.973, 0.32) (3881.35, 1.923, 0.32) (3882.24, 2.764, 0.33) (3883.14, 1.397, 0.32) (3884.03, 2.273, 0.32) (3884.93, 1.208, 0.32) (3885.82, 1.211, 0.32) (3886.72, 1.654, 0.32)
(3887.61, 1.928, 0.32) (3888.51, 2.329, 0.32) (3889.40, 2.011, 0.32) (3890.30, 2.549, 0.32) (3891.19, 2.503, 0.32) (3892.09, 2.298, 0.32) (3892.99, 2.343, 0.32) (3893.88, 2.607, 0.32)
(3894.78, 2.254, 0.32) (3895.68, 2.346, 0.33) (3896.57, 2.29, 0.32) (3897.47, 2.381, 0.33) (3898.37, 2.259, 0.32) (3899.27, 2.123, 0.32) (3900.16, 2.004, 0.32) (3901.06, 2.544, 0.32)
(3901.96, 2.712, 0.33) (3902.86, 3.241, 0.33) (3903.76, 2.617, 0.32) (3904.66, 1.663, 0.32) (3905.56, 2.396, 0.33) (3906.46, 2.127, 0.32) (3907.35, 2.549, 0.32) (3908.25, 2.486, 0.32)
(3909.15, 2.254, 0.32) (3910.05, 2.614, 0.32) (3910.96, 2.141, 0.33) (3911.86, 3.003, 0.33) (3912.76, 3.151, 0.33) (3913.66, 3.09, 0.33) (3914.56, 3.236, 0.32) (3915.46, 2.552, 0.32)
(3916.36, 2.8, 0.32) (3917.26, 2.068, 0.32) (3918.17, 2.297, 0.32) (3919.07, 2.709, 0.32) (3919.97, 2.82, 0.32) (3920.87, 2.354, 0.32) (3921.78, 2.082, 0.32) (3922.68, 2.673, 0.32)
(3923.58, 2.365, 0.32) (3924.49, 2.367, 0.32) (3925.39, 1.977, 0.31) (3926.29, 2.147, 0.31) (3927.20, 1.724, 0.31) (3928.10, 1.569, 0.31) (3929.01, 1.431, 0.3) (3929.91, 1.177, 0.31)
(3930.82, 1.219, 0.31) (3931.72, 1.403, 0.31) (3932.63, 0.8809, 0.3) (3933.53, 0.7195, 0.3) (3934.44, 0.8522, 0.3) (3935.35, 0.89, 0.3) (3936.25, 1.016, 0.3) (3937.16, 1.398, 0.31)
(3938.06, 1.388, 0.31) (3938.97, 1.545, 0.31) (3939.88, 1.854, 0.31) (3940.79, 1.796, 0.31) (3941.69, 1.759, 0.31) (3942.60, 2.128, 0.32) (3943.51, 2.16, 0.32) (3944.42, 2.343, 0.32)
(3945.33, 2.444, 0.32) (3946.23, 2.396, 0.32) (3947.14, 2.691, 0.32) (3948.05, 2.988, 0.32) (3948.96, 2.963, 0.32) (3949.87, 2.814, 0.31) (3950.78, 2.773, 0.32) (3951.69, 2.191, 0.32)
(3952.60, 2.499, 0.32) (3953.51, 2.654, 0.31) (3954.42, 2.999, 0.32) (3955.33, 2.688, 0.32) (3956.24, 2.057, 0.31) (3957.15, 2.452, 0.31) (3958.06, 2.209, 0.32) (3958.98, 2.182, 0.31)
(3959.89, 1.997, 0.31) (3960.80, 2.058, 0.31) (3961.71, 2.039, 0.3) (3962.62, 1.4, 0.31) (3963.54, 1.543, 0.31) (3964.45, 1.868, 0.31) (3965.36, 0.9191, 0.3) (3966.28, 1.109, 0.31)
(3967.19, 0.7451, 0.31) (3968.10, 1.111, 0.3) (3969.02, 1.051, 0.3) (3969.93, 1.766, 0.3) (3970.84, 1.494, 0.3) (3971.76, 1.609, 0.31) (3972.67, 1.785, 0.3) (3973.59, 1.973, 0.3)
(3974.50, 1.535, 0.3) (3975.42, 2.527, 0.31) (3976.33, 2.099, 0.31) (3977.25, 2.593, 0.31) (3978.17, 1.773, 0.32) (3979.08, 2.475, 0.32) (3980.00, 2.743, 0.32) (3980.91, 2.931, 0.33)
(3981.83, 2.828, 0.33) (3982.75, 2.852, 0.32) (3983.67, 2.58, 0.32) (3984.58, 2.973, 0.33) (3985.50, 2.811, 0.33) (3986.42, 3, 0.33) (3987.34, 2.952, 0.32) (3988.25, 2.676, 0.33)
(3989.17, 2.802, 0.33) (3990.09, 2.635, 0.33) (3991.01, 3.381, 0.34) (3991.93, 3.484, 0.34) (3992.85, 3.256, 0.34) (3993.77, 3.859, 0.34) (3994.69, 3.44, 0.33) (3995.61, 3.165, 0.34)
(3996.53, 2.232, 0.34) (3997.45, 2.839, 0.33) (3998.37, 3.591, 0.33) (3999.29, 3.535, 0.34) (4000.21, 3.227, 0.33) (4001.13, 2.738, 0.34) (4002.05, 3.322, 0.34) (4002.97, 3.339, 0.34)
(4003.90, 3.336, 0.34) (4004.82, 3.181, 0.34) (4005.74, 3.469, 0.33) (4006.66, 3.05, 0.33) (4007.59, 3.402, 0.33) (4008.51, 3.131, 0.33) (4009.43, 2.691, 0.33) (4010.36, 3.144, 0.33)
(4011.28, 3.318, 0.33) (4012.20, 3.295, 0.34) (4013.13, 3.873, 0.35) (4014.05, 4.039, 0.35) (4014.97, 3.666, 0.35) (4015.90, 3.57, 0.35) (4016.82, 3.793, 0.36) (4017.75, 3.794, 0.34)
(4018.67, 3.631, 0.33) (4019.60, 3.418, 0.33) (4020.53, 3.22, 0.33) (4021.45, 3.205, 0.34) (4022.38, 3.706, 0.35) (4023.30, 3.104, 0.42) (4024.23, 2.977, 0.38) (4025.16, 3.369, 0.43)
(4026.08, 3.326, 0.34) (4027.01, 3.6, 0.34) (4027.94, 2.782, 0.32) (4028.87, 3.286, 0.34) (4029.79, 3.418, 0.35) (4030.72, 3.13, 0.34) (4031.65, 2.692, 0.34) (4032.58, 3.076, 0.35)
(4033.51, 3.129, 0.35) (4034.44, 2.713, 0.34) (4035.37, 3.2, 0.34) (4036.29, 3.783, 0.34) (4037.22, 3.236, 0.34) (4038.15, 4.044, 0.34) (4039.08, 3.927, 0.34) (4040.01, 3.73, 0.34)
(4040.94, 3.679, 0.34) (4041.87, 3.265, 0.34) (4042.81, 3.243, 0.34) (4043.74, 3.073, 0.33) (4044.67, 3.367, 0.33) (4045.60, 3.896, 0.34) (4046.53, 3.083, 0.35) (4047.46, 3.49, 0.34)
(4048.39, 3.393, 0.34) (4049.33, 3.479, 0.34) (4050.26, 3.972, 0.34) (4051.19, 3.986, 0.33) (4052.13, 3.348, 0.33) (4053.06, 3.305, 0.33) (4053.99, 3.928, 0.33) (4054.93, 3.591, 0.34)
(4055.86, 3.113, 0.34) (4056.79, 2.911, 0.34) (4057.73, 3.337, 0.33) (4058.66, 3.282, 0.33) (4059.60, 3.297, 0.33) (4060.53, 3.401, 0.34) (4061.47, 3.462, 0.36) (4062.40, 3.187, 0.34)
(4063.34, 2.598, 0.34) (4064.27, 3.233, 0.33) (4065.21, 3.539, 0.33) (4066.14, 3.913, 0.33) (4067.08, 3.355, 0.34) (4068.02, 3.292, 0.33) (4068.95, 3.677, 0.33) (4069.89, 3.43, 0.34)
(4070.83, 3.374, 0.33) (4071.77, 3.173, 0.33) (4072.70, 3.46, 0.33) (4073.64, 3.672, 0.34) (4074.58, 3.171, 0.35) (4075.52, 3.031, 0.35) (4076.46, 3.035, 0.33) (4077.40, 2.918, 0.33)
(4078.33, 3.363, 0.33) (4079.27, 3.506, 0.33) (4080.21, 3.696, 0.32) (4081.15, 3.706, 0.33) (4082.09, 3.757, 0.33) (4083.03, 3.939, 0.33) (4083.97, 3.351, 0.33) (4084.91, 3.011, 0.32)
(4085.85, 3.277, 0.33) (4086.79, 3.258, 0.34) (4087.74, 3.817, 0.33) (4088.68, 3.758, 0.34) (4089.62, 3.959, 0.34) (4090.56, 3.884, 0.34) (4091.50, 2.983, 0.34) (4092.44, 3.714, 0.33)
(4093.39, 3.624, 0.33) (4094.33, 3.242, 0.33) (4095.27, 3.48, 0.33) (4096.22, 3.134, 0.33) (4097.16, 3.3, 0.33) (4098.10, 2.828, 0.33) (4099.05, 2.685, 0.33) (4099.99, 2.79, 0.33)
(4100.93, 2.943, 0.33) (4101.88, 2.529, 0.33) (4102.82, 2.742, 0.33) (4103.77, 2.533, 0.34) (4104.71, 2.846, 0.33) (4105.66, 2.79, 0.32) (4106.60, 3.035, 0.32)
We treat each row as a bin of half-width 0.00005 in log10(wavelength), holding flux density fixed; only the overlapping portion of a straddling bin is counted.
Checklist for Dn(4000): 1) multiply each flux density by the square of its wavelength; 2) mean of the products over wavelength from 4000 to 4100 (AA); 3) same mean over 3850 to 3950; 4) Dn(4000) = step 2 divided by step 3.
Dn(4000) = 1.7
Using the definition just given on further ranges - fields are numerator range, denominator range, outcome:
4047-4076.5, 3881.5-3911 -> 1.64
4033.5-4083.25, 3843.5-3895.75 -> 1.77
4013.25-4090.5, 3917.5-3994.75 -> 1.67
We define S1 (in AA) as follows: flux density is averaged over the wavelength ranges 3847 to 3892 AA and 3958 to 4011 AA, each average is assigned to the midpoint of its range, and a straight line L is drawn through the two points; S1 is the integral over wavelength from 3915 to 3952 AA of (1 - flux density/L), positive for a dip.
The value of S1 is 5.4 AA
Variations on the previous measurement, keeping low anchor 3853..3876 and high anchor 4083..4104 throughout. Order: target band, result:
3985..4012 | -3.3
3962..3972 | 5.0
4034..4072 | -4.6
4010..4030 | -3.7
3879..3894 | 1.6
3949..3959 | 0.2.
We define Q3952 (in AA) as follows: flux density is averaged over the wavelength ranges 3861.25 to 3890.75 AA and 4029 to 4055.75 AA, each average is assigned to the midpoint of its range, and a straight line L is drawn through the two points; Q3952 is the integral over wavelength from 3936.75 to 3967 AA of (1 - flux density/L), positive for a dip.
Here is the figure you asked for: 6.6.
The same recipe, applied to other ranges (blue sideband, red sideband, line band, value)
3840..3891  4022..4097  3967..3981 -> 4.6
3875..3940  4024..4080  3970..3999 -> 1.2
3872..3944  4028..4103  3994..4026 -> -4.5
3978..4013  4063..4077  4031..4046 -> -0.7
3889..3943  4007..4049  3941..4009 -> 7.1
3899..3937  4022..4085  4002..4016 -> -1.8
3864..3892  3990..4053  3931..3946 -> 6.2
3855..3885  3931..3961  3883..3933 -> -3.7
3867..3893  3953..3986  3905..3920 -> -3.6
